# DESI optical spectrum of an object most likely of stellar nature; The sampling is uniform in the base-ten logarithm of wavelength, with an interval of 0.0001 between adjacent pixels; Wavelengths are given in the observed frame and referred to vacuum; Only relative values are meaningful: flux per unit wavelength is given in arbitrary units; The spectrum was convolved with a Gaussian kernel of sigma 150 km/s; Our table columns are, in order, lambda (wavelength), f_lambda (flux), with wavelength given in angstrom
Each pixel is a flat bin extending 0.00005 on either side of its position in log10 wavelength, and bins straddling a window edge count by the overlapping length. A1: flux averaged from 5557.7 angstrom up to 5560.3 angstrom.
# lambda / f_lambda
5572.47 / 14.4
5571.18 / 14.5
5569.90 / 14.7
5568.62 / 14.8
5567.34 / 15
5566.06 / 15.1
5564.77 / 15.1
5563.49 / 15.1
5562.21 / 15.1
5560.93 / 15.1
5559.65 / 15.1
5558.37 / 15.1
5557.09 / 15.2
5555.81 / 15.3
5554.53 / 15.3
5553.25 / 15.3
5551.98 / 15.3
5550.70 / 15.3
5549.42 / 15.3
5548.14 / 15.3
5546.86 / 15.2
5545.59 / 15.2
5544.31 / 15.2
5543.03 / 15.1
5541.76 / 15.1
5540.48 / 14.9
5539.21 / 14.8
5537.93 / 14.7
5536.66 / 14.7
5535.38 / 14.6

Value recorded 15.1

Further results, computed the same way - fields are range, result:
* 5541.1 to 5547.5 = 15.2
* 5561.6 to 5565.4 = 15.1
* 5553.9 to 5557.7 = 15.3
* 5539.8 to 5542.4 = 15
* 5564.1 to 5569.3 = 15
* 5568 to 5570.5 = 14.8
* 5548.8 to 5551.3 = 15.3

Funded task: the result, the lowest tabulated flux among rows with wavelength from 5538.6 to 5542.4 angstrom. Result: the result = 14.8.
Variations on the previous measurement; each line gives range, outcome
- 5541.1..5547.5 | 15.1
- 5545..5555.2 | 15.2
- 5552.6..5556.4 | 15.3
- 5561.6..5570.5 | 14.7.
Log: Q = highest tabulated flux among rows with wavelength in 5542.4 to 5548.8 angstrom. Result 15.3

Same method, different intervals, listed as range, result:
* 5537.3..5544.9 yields 15.2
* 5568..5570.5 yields 14.8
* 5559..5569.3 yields 15.1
